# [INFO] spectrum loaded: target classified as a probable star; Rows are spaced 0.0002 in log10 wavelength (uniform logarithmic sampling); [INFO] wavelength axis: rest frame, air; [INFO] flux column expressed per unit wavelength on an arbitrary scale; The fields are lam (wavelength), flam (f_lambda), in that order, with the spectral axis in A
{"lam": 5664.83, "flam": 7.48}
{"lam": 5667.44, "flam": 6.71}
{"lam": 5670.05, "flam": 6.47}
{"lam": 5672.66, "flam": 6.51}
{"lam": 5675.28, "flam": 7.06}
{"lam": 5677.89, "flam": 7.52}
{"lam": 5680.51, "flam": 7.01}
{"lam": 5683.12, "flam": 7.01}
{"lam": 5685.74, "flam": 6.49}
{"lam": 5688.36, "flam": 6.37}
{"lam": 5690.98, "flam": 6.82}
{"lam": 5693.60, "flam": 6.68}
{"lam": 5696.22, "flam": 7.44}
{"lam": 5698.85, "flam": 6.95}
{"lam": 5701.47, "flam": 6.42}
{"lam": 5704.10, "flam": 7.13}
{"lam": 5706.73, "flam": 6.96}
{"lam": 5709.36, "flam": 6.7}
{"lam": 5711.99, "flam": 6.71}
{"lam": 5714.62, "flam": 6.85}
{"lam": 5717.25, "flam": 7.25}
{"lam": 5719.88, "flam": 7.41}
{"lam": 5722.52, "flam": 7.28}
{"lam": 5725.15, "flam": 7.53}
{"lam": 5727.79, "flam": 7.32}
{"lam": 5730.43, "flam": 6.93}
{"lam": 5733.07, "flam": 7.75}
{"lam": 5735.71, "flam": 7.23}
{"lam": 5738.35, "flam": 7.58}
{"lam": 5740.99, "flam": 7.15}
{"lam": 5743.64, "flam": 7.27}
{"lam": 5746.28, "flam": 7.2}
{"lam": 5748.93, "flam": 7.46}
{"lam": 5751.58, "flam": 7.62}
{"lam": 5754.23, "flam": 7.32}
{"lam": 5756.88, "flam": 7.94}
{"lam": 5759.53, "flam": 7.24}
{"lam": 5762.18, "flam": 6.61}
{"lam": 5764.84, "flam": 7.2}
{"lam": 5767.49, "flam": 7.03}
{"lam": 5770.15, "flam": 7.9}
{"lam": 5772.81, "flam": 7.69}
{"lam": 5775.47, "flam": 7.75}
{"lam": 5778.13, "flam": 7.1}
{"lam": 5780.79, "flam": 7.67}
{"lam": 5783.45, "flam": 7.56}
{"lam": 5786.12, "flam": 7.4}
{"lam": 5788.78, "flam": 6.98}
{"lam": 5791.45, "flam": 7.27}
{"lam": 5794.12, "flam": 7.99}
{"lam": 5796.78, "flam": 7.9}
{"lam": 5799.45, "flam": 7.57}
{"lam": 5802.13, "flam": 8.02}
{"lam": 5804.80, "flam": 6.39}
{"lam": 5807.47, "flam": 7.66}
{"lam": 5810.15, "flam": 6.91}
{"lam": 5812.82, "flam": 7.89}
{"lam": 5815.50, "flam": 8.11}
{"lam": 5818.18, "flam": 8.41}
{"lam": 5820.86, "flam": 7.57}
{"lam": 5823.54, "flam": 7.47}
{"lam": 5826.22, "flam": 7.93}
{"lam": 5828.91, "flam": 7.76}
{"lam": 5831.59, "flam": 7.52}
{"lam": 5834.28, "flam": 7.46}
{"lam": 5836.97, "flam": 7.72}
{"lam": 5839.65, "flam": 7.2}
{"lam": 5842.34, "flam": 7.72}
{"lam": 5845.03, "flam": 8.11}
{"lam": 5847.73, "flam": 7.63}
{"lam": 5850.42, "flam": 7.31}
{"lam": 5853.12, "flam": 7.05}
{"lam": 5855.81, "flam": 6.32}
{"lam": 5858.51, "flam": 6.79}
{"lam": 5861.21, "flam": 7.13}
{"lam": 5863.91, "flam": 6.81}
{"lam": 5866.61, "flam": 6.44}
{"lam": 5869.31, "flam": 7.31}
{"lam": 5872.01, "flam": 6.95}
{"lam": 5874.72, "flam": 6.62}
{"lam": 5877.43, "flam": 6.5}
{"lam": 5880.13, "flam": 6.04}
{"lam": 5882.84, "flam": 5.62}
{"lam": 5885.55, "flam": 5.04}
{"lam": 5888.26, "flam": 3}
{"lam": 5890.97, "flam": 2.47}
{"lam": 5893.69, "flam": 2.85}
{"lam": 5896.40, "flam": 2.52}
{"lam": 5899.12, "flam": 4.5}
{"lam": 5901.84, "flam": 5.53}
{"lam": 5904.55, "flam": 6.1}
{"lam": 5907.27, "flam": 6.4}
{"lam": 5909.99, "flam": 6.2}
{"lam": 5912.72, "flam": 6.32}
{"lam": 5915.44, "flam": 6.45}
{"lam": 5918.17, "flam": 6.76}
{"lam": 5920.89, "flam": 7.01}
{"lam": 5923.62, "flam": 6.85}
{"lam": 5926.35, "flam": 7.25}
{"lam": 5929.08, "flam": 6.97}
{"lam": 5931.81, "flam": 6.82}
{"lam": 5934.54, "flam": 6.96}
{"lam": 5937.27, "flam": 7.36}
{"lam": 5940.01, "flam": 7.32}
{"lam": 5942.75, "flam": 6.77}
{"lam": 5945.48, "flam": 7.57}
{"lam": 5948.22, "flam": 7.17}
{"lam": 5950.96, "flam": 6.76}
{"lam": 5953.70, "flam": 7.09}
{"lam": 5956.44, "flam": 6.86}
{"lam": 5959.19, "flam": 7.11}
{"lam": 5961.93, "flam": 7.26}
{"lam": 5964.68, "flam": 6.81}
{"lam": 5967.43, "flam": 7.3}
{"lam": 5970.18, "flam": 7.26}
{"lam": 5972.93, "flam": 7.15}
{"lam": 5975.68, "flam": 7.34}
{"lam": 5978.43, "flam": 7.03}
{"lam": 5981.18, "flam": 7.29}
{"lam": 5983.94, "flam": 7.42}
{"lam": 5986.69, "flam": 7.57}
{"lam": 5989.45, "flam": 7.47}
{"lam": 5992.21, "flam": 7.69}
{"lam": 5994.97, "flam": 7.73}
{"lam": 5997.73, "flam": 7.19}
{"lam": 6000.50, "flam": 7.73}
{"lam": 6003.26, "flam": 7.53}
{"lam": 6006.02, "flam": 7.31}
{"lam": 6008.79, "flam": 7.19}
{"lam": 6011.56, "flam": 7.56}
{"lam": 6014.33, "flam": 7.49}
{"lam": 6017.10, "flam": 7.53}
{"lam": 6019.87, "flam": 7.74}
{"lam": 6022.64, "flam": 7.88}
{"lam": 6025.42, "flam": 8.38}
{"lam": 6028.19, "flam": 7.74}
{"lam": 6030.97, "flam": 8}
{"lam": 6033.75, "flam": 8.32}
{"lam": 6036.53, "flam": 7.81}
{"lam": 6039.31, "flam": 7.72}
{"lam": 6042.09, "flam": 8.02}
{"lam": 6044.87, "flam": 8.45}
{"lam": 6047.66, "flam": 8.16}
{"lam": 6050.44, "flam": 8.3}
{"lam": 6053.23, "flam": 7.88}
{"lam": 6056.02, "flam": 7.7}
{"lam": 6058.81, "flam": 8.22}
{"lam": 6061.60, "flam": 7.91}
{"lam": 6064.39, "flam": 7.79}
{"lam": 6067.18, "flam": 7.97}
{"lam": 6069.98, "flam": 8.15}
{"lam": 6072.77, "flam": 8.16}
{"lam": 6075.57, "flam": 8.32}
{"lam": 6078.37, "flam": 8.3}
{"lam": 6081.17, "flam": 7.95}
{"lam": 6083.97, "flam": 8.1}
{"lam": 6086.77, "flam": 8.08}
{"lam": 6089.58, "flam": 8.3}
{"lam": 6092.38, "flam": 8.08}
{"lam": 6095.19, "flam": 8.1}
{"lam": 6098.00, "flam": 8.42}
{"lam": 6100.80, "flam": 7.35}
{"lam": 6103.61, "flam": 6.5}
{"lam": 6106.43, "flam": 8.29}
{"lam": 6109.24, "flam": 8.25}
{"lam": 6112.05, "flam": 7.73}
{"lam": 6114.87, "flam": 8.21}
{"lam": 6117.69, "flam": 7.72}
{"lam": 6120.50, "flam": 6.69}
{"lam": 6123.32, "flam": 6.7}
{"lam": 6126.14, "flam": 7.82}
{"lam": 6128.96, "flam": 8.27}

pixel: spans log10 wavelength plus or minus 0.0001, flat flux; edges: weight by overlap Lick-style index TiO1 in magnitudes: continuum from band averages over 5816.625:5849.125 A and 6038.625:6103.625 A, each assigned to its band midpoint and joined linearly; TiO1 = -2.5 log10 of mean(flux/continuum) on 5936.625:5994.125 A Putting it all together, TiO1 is 0.10 mag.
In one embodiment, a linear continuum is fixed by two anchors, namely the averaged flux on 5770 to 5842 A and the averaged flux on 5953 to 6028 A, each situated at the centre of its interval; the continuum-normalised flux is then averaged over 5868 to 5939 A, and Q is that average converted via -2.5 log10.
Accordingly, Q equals 0.265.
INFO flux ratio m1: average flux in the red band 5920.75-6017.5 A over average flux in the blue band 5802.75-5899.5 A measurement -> 1.10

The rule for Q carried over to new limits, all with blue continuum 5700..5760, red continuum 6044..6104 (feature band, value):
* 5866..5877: 0.11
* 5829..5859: 0.02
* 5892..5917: 0.42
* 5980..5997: 0.04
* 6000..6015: 0.06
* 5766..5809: -0.02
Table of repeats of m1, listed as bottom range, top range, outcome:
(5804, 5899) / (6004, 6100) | 1.21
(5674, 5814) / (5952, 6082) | 1.06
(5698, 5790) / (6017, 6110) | 1.10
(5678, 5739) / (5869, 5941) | 0.84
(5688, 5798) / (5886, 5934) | 0.76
